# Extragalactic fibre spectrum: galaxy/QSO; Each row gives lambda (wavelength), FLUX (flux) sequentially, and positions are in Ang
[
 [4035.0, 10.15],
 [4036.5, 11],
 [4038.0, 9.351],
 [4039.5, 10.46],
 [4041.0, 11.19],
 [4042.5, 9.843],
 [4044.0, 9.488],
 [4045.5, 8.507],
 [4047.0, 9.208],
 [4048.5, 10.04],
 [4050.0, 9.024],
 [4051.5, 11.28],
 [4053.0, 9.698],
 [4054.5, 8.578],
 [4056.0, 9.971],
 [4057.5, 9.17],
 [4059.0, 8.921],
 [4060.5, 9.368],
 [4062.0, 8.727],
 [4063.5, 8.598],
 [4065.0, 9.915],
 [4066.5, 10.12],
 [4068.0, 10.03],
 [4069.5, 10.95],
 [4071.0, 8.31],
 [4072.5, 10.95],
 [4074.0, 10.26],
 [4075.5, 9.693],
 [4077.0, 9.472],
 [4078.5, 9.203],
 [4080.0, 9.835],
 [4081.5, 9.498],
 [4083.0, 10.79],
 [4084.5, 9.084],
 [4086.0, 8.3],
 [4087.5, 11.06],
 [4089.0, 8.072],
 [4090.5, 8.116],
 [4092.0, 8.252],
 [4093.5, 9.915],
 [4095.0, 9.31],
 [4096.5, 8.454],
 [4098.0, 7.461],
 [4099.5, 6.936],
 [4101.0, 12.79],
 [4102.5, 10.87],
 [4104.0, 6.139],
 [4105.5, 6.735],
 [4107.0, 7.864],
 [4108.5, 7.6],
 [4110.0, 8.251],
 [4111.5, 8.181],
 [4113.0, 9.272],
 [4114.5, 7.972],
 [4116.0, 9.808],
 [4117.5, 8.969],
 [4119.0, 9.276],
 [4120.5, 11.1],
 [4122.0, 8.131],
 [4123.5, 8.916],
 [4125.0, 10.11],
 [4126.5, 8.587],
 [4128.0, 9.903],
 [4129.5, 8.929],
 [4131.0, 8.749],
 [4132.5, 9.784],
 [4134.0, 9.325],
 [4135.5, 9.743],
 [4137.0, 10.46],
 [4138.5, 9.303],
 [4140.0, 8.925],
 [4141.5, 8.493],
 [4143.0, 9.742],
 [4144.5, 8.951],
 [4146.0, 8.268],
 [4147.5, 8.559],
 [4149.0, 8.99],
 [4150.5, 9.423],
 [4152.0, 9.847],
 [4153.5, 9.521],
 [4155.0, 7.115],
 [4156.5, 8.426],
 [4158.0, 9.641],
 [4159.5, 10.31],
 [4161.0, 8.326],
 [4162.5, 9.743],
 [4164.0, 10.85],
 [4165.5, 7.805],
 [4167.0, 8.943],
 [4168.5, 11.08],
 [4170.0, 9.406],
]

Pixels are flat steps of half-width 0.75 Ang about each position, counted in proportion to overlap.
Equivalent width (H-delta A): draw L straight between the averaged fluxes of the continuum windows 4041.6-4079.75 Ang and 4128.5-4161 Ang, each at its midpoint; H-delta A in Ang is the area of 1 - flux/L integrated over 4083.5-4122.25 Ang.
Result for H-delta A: 2.4 Ang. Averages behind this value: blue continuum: 9.58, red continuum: 9.15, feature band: 8.79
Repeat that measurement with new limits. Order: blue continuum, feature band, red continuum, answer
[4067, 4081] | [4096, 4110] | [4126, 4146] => 1.9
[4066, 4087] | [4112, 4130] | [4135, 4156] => 0.2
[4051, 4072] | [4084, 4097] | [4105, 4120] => 0.0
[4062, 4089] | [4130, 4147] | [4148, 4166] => 0.1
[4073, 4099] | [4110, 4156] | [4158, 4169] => 1.4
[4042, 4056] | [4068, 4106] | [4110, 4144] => 0.6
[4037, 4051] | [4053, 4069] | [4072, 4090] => 0.5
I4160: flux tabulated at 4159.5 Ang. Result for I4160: 10.31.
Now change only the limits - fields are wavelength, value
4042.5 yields 9.843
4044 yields 9.488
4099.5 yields 6.936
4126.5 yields 8.587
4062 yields 8.727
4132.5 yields 9.784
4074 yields 10.26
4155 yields 7.115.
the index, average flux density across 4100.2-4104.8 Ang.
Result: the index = 9.87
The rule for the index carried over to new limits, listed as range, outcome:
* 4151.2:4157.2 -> 8.74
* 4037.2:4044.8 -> 10.1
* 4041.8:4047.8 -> 9.26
